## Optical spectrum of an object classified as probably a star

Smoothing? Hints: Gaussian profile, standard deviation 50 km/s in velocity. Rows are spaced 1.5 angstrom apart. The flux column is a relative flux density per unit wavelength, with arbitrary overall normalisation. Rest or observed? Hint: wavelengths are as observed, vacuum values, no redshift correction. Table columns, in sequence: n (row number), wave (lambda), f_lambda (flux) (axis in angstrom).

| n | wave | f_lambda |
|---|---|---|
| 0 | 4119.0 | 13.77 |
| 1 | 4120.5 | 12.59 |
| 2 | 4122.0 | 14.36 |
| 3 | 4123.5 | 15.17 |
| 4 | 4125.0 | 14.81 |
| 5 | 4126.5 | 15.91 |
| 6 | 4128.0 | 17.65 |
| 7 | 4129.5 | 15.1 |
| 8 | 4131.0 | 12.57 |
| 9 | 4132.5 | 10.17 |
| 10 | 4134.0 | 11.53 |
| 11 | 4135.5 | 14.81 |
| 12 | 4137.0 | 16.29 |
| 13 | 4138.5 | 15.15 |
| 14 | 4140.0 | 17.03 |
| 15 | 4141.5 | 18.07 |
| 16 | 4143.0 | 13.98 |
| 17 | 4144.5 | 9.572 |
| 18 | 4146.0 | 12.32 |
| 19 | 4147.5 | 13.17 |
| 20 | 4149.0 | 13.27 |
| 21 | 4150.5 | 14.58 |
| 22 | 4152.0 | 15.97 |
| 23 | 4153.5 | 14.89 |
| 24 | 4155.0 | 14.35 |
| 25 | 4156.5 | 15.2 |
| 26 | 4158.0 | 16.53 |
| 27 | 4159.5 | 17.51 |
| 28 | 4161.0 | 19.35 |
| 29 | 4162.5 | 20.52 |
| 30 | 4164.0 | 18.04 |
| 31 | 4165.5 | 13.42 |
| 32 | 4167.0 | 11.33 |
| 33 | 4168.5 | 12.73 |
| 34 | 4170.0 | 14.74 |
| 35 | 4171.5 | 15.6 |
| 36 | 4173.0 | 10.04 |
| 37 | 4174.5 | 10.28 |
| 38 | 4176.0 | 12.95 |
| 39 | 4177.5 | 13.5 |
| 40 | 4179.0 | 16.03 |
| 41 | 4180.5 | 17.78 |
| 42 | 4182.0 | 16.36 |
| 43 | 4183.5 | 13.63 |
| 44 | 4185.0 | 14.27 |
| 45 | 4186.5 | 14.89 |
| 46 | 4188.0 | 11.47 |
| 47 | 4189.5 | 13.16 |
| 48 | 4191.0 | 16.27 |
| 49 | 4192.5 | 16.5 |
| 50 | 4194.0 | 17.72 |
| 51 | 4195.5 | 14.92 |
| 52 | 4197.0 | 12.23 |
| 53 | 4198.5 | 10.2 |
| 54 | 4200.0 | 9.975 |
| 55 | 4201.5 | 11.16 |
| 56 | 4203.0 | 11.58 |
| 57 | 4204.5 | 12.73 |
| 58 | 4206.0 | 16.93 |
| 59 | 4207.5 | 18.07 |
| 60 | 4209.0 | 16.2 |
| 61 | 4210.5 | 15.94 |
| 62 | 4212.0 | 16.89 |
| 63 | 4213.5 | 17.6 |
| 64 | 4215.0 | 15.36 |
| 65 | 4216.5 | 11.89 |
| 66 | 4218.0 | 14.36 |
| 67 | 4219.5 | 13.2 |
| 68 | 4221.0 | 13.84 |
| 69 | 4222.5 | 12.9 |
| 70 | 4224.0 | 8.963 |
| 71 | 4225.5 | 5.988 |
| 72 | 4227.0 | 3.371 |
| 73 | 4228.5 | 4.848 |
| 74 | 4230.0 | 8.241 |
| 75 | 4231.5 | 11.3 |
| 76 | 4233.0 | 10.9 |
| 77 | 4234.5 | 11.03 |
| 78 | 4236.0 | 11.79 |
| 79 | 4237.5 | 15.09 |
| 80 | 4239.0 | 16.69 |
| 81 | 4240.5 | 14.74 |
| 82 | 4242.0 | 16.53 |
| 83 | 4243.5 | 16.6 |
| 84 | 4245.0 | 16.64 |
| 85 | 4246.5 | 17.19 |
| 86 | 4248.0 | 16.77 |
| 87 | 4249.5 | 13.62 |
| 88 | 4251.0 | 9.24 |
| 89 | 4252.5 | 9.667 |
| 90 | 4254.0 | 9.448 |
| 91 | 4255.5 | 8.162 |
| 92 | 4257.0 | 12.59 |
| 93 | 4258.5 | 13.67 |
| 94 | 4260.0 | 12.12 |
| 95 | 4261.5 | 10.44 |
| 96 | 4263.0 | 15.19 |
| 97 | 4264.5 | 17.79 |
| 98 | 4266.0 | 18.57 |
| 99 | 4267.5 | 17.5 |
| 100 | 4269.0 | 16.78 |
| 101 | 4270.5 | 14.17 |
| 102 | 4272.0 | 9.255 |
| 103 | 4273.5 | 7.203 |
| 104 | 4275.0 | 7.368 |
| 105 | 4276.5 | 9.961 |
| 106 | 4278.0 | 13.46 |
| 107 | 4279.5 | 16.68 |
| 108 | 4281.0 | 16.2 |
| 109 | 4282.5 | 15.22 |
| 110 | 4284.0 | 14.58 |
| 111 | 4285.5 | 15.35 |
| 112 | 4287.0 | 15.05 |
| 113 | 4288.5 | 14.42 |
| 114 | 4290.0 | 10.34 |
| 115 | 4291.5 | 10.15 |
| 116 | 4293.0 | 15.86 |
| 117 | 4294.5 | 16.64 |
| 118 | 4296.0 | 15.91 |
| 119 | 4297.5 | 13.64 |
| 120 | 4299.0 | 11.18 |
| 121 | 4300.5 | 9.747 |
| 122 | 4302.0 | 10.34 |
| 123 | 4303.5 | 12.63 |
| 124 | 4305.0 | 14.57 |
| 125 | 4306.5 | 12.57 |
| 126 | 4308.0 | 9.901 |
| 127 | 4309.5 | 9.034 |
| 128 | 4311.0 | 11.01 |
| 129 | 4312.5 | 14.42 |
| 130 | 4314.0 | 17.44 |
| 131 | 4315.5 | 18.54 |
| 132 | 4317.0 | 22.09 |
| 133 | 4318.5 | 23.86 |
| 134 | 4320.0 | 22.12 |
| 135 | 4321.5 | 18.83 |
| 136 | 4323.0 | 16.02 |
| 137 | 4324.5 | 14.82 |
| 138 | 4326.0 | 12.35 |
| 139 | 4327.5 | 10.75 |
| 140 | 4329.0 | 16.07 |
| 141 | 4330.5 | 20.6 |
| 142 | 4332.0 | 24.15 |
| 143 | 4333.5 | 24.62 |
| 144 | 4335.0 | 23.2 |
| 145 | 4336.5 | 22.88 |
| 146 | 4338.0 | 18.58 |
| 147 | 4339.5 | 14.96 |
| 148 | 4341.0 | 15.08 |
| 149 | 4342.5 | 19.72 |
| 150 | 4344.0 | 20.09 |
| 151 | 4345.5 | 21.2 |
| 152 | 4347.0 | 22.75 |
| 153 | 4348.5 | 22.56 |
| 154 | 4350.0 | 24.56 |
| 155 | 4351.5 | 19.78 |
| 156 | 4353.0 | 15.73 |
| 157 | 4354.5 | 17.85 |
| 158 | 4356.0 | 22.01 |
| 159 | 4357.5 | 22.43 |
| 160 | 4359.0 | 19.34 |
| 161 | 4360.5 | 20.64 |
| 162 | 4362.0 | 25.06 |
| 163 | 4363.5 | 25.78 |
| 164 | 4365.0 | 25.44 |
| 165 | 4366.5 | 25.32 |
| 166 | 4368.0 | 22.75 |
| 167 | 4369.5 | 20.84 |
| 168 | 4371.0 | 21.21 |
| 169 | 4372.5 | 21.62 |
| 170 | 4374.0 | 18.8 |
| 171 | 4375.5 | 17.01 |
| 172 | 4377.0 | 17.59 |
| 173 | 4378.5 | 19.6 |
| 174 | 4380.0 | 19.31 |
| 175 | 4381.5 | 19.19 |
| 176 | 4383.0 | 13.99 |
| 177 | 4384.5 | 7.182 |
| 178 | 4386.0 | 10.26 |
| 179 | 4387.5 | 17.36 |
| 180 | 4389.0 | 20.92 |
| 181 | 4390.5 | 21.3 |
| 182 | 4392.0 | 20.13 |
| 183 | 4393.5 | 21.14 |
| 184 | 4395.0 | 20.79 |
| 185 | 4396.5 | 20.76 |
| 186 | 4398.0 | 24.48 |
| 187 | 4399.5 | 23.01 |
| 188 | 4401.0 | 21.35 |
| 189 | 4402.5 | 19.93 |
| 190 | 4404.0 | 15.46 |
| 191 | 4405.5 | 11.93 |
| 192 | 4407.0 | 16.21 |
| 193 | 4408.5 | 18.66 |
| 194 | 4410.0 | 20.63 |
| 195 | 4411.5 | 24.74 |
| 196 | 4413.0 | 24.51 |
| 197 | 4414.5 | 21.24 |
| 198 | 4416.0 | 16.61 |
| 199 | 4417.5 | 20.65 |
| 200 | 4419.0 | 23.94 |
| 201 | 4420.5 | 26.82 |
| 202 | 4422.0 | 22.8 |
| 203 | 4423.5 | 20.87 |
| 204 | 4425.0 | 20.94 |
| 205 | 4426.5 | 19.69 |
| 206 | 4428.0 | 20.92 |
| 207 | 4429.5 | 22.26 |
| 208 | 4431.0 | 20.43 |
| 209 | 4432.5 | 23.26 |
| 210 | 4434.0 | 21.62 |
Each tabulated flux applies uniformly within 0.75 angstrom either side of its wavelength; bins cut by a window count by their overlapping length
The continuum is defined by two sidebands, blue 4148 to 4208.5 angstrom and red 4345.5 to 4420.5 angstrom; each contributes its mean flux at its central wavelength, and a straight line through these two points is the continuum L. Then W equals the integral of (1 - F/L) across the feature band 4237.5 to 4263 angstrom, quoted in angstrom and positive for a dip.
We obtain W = 4.6 angstrom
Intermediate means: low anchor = 14.5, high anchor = 20.2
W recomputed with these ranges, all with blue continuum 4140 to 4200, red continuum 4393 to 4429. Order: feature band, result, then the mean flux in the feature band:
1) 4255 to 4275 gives 4.5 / 13.2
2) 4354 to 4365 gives -1.6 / 22.2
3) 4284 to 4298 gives 2.8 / 14.2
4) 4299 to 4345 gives 4.7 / 16.6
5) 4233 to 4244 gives 1.3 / 14.3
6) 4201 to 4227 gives 3.6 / 13.5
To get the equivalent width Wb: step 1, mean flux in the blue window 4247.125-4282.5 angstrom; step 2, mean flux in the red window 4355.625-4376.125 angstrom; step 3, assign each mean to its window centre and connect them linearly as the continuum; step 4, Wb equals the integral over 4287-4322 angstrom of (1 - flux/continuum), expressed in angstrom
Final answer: 4.3 angstrom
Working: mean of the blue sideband 12.9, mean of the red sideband 22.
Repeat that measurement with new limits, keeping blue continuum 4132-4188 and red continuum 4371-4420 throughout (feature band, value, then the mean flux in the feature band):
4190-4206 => 1.9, 13.5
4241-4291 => 9.2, 13.6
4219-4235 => 6.5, 9.43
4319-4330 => 1.0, 16.1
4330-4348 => -2.6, 20.7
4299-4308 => 2.9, 11.7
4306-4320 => 1.4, 15.8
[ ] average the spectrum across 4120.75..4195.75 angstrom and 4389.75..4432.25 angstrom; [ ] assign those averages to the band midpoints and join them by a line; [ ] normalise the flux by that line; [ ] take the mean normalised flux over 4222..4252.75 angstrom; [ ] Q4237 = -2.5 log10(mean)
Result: 0.35 mag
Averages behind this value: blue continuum 14.7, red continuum 20.8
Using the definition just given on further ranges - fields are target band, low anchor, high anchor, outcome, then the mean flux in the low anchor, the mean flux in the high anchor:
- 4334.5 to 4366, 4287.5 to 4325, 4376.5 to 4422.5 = -0.23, 14.6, 19.4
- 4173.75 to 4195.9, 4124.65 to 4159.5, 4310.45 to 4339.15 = 0.06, 14.5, 18.5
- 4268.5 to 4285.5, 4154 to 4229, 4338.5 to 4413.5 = 0.28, 13.9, 19.8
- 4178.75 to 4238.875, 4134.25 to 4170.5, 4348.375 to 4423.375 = 0.23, 15.1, 20.2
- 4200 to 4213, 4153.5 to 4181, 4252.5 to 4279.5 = -0.05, 15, 12.6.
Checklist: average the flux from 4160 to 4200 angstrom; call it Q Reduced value 14.5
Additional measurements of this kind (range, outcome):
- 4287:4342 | 15.8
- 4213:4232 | 10.8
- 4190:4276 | 13.1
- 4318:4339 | 19.1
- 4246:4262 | 12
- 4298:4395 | 18.3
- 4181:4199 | 14.4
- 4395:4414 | 20.2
